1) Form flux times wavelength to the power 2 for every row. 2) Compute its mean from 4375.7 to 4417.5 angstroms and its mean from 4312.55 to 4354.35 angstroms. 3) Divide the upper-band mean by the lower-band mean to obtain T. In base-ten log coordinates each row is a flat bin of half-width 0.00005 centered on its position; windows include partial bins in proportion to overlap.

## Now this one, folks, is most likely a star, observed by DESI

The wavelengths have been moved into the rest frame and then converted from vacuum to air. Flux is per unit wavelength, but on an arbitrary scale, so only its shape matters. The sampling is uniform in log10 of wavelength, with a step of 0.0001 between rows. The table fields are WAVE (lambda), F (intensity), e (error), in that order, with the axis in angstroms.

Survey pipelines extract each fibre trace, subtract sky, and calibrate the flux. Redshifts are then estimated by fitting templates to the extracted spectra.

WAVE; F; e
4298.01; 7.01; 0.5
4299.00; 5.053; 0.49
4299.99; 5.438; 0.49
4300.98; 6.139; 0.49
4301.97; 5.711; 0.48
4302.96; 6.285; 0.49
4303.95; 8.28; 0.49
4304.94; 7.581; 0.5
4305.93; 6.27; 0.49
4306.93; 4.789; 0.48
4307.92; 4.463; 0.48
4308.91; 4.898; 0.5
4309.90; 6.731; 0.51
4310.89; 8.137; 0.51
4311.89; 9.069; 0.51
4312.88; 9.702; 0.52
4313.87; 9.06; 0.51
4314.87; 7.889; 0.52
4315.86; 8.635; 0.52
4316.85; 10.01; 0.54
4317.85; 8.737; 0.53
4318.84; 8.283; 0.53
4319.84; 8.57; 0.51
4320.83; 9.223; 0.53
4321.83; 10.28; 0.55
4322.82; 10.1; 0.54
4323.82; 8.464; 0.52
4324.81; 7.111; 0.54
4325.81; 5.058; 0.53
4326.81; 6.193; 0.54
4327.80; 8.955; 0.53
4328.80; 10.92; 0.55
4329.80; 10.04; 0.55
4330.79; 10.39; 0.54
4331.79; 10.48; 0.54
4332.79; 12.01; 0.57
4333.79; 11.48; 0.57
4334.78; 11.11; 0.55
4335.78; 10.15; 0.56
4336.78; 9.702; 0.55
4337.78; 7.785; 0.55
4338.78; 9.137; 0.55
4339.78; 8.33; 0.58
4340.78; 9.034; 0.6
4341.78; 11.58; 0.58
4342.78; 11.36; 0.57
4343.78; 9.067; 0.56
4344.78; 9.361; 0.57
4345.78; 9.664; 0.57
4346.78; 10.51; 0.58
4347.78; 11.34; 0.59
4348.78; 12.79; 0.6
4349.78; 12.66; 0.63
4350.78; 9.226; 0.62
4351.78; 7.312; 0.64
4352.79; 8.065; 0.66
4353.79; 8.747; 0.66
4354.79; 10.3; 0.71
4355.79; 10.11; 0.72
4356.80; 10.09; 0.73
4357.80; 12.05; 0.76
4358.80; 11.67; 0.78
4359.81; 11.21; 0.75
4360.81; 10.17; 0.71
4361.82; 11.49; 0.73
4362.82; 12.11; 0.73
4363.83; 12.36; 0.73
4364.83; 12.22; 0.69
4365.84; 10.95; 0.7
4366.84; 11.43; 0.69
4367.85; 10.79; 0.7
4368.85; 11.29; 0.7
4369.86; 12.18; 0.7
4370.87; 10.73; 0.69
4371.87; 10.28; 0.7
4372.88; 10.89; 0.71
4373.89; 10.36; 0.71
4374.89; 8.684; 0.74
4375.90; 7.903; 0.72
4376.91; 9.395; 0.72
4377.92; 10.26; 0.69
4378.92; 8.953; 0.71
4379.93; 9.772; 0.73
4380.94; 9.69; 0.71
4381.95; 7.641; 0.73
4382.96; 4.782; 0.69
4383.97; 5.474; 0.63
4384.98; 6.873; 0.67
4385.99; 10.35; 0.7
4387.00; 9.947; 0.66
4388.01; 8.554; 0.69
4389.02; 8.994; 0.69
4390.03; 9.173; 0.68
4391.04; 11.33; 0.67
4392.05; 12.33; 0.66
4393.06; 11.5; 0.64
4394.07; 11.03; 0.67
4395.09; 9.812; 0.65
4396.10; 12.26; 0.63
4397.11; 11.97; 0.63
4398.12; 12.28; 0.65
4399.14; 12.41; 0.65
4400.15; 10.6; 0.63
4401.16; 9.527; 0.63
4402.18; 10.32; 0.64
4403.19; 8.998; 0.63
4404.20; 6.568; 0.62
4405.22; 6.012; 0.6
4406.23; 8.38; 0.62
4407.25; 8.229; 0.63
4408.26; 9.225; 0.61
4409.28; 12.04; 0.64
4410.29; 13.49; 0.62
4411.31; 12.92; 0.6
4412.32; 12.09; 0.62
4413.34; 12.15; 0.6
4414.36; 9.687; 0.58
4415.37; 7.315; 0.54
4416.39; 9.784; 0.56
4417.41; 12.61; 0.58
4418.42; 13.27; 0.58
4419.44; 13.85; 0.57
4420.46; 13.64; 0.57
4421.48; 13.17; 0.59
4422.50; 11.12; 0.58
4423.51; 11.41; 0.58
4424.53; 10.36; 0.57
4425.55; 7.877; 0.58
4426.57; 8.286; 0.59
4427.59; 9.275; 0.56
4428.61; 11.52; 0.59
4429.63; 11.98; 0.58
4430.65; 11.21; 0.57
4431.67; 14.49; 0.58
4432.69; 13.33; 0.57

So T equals 1.1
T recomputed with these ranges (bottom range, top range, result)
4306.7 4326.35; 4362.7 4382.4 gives 1.33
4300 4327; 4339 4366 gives 1.41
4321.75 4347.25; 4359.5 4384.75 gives 1.07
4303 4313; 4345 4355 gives 1.49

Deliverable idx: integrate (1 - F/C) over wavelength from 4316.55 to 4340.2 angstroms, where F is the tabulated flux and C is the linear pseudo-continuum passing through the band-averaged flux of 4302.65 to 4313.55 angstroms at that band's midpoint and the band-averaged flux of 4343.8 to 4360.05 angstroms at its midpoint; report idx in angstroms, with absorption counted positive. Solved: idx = -2.2 angstroms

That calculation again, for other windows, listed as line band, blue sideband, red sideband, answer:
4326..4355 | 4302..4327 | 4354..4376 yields -1.6 angstroms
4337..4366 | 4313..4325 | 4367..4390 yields -3.9 angstroms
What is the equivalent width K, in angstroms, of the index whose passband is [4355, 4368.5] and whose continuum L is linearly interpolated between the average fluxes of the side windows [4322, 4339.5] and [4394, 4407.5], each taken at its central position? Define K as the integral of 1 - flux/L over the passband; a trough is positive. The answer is -2.4 angstroms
